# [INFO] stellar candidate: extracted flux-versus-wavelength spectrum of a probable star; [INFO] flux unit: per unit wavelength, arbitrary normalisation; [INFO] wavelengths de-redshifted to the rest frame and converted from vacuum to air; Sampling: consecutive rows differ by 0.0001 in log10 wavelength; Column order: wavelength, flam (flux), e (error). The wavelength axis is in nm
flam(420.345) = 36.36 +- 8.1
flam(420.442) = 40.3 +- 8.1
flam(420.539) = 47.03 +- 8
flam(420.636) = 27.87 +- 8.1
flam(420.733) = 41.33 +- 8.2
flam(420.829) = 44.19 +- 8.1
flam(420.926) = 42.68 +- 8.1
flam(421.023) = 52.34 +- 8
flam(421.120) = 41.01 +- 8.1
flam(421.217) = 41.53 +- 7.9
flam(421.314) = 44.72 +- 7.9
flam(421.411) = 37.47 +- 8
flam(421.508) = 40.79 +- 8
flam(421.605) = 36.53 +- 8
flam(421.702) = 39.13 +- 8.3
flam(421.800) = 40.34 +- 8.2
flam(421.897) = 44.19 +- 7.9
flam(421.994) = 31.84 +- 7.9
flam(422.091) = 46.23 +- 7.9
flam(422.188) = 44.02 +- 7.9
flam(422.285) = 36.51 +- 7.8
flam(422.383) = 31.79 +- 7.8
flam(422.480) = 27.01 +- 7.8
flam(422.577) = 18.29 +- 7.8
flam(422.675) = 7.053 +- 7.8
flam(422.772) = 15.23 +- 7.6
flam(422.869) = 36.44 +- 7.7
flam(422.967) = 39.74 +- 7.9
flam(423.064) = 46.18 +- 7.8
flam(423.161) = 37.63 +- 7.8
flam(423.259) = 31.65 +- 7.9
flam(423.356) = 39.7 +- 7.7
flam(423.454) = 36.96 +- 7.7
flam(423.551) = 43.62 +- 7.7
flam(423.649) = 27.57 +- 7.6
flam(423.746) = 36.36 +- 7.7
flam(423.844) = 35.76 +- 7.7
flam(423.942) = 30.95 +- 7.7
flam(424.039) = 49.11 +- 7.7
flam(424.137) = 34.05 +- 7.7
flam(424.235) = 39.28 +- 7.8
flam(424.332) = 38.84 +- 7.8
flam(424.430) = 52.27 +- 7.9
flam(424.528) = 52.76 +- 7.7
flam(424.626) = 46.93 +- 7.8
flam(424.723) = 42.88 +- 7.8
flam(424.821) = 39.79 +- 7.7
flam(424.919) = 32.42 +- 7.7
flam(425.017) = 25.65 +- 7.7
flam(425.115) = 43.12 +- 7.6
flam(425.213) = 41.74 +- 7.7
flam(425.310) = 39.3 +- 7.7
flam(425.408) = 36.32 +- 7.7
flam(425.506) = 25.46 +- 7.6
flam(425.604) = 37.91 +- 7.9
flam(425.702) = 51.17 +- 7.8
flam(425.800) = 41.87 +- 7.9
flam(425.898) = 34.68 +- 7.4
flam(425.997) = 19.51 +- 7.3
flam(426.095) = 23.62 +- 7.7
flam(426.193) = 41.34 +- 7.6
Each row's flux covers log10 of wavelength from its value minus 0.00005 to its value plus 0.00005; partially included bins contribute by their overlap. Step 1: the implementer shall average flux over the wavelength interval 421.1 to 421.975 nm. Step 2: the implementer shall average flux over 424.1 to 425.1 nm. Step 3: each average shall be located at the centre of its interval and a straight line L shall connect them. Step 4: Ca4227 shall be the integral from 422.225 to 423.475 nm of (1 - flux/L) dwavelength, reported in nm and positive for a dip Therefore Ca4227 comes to 0.29 nm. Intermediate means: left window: 40.3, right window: 40.6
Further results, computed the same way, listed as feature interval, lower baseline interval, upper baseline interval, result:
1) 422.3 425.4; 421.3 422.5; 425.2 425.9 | 0.201 nm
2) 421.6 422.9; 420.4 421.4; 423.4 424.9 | 0.287 nm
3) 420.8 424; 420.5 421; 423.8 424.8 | 0.393 nm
